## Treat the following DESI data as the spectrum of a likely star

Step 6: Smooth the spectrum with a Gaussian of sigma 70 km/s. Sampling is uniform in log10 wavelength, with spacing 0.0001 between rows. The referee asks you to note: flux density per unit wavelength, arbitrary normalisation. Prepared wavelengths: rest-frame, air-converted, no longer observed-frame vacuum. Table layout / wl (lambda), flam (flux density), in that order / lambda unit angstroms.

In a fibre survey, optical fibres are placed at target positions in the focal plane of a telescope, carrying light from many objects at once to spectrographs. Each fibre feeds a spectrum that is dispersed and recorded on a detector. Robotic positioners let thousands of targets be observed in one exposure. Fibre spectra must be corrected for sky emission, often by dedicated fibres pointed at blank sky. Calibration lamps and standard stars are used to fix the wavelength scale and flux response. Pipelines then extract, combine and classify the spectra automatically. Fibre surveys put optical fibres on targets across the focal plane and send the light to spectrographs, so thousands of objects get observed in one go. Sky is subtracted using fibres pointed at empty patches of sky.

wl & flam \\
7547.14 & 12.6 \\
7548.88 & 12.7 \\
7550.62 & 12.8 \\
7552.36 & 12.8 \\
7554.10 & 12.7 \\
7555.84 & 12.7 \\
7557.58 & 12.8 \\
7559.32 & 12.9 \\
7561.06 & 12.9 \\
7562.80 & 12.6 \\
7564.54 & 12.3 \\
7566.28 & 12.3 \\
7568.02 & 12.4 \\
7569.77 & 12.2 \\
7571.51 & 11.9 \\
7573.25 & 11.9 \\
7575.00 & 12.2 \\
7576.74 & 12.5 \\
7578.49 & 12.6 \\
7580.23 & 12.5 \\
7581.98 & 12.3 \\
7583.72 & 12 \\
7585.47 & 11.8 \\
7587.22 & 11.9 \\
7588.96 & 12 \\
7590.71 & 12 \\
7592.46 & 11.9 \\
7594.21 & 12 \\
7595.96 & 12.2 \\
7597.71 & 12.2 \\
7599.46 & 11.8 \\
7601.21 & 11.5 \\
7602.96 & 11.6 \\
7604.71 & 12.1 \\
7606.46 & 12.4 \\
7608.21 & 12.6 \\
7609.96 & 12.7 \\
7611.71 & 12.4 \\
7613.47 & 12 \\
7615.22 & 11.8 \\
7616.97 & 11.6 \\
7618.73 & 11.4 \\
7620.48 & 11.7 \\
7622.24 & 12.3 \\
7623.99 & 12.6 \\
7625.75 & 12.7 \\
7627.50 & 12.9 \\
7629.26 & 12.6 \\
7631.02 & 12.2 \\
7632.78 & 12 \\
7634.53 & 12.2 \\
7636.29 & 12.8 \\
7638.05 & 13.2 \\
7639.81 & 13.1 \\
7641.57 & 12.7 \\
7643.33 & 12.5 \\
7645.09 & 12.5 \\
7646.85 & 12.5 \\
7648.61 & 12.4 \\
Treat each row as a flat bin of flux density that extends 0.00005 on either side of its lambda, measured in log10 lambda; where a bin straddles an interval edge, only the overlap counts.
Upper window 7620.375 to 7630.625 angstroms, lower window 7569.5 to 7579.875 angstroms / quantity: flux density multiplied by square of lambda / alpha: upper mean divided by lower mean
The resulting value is 1.0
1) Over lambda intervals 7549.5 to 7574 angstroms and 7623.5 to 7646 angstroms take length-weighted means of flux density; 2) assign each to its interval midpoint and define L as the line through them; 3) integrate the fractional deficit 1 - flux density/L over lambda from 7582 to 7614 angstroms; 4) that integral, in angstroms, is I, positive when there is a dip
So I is 1.27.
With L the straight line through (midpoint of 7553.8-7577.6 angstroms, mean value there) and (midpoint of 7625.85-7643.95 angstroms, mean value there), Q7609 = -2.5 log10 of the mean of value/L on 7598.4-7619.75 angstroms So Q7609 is 0.050 mag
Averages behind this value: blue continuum 12.4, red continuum 12.6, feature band 12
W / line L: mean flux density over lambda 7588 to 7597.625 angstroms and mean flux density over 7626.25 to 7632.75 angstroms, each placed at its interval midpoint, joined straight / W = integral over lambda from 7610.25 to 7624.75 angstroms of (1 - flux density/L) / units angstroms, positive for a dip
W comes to 0.4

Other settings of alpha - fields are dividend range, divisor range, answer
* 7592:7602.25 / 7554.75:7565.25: 0.95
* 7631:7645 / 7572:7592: 1.05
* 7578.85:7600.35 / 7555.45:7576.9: 0.98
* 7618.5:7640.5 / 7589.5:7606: 1.05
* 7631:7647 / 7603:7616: 1.04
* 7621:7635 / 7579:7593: 1.04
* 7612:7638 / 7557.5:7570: 0.99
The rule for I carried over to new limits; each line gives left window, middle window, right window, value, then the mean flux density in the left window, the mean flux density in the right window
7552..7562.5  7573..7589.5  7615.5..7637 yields 0.54 angstroms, 12.8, 12.2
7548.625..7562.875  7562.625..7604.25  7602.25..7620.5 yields 1.06 angstroms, 12.8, 12.1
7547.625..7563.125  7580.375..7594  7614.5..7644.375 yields 0.63 angstroms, 12.8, 12.4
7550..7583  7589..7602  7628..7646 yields 0.60 angstroms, 12.5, 12.6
